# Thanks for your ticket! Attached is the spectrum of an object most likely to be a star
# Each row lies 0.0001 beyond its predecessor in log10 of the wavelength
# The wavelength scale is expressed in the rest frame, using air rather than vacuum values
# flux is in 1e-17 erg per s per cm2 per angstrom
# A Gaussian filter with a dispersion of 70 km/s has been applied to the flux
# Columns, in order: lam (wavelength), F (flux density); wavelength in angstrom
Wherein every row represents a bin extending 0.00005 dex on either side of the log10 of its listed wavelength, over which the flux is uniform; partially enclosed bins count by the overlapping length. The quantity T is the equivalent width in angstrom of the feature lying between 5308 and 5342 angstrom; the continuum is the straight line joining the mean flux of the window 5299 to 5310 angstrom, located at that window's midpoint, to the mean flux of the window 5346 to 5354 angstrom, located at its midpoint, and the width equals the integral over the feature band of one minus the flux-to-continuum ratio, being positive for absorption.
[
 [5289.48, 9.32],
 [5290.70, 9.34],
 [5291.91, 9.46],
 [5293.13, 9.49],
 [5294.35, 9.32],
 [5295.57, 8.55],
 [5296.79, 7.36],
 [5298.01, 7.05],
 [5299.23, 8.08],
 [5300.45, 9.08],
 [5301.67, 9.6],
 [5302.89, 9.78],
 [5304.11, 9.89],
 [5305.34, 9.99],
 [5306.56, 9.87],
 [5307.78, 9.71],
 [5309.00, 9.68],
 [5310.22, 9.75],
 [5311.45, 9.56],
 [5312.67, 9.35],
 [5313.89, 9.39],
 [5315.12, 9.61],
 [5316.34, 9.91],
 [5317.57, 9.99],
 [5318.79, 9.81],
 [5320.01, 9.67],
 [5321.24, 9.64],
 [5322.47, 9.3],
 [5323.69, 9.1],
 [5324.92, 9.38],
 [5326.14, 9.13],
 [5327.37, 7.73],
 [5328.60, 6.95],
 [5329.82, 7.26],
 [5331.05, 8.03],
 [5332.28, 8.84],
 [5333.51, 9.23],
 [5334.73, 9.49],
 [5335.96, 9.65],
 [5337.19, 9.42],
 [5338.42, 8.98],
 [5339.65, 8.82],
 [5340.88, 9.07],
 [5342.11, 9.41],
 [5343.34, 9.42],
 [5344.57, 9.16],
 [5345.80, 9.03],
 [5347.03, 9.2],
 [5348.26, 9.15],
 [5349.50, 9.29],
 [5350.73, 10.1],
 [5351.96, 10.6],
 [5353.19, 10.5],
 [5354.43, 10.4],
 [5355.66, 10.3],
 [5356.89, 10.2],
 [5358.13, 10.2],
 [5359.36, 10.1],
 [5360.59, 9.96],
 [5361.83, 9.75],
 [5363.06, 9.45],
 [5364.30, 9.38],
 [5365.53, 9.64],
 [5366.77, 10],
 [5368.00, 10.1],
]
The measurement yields 1.8 angstrom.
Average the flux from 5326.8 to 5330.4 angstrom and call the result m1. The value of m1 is 7.32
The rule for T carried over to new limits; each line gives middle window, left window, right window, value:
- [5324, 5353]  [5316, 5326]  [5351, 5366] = 2.3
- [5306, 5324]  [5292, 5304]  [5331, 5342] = -1.4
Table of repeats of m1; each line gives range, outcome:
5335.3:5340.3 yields 9.21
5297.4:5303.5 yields 8.72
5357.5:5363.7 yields 9.88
